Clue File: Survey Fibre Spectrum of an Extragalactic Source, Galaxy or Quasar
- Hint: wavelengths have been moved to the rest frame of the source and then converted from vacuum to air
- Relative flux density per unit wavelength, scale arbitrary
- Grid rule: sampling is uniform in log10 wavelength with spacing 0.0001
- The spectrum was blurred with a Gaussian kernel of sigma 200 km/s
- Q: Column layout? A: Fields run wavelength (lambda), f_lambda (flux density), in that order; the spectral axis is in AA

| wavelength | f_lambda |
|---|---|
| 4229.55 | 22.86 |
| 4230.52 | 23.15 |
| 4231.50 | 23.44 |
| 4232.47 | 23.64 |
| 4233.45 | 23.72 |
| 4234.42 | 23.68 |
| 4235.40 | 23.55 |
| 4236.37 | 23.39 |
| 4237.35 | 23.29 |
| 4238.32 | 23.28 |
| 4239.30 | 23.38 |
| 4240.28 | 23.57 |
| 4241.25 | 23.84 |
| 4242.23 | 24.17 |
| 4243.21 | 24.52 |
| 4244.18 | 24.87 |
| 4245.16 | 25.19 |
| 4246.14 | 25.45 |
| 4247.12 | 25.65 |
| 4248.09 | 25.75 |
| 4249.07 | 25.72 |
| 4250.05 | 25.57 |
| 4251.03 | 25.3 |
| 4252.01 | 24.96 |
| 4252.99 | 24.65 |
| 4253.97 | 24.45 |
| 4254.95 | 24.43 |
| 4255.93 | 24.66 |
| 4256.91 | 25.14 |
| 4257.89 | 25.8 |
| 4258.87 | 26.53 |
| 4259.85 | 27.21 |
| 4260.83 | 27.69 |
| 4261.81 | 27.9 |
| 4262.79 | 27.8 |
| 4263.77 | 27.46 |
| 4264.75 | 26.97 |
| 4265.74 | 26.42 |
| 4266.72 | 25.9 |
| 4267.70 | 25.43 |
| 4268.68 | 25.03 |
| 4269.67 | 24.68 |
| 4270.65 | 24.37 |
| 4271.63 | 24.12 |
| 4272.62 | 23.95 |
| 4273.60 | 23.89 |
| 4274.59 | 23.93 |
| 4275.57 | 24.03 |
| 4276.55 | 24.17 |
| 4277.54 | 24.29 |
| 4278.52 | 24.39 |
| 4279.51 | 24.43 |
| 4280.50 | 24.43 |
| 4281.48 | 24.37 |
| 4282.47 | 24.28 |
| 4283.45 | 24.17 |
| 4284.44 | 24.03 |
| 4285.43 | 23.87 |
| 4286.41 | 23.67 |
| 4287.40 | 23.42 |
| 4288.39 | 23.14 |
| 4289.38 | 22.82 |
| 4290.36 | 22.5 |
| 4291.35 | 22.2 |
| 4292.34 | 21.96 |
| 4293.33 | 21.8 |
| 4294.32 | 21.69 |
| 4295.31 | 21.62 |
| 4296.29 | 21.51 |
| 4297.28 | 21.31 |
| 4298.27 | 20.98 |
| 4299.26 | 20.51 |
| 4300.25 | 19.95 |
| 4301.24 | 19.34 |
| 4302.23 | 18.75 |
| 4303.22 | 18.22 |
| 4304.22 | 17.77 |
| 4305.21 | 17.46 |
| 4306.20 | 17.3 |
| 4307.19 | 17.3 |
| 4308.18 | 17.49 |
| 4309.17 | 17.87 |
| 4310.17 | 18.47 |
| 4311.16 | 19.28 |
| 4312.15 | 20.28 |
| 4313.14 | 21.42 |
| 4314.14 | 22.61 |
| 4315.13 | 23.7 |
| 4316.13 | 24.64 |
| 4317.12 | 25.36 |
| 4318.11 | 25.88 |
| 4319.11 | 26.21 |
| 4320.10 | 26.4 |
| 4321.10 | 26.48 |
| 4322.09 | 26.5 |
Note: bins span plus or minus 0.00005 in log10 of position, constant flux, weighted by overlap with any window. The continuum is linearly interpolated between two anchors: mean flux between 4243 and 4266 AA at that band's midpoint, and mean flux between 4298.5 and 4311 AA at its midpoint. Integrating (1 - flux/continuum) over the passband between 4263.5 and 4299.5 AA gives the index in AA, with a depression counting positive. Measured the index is -3.1 AA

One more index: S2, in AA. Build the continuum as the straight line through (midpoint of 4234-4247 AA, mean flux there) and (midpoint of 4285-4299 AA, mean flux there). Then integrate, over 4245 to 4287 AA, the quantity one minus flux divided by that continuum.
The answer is -3.6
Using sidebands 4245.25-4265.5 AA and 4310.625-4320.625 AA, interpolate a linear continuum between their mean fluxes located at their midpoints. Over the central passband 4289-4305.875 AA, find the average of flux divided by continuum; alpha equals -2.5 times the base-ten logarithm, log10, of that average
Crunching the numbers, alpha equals 0.18 mag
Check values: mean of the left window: 25.9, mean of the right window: 23.6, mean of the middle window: 20.6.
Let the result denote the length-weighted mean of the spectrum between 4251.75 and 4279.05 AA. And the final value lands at 25.4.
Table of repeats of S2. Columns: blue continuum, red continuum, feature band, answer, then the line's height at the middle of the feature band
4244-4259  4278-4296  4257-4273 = -1.0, 24.5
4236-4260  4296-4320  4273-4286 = -0.9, 22.6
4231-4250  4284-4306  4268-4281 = -1.1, 22.4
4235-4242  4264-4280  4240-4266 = -1.7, 24.1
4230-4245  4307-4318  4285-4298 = -0.3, 21.8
